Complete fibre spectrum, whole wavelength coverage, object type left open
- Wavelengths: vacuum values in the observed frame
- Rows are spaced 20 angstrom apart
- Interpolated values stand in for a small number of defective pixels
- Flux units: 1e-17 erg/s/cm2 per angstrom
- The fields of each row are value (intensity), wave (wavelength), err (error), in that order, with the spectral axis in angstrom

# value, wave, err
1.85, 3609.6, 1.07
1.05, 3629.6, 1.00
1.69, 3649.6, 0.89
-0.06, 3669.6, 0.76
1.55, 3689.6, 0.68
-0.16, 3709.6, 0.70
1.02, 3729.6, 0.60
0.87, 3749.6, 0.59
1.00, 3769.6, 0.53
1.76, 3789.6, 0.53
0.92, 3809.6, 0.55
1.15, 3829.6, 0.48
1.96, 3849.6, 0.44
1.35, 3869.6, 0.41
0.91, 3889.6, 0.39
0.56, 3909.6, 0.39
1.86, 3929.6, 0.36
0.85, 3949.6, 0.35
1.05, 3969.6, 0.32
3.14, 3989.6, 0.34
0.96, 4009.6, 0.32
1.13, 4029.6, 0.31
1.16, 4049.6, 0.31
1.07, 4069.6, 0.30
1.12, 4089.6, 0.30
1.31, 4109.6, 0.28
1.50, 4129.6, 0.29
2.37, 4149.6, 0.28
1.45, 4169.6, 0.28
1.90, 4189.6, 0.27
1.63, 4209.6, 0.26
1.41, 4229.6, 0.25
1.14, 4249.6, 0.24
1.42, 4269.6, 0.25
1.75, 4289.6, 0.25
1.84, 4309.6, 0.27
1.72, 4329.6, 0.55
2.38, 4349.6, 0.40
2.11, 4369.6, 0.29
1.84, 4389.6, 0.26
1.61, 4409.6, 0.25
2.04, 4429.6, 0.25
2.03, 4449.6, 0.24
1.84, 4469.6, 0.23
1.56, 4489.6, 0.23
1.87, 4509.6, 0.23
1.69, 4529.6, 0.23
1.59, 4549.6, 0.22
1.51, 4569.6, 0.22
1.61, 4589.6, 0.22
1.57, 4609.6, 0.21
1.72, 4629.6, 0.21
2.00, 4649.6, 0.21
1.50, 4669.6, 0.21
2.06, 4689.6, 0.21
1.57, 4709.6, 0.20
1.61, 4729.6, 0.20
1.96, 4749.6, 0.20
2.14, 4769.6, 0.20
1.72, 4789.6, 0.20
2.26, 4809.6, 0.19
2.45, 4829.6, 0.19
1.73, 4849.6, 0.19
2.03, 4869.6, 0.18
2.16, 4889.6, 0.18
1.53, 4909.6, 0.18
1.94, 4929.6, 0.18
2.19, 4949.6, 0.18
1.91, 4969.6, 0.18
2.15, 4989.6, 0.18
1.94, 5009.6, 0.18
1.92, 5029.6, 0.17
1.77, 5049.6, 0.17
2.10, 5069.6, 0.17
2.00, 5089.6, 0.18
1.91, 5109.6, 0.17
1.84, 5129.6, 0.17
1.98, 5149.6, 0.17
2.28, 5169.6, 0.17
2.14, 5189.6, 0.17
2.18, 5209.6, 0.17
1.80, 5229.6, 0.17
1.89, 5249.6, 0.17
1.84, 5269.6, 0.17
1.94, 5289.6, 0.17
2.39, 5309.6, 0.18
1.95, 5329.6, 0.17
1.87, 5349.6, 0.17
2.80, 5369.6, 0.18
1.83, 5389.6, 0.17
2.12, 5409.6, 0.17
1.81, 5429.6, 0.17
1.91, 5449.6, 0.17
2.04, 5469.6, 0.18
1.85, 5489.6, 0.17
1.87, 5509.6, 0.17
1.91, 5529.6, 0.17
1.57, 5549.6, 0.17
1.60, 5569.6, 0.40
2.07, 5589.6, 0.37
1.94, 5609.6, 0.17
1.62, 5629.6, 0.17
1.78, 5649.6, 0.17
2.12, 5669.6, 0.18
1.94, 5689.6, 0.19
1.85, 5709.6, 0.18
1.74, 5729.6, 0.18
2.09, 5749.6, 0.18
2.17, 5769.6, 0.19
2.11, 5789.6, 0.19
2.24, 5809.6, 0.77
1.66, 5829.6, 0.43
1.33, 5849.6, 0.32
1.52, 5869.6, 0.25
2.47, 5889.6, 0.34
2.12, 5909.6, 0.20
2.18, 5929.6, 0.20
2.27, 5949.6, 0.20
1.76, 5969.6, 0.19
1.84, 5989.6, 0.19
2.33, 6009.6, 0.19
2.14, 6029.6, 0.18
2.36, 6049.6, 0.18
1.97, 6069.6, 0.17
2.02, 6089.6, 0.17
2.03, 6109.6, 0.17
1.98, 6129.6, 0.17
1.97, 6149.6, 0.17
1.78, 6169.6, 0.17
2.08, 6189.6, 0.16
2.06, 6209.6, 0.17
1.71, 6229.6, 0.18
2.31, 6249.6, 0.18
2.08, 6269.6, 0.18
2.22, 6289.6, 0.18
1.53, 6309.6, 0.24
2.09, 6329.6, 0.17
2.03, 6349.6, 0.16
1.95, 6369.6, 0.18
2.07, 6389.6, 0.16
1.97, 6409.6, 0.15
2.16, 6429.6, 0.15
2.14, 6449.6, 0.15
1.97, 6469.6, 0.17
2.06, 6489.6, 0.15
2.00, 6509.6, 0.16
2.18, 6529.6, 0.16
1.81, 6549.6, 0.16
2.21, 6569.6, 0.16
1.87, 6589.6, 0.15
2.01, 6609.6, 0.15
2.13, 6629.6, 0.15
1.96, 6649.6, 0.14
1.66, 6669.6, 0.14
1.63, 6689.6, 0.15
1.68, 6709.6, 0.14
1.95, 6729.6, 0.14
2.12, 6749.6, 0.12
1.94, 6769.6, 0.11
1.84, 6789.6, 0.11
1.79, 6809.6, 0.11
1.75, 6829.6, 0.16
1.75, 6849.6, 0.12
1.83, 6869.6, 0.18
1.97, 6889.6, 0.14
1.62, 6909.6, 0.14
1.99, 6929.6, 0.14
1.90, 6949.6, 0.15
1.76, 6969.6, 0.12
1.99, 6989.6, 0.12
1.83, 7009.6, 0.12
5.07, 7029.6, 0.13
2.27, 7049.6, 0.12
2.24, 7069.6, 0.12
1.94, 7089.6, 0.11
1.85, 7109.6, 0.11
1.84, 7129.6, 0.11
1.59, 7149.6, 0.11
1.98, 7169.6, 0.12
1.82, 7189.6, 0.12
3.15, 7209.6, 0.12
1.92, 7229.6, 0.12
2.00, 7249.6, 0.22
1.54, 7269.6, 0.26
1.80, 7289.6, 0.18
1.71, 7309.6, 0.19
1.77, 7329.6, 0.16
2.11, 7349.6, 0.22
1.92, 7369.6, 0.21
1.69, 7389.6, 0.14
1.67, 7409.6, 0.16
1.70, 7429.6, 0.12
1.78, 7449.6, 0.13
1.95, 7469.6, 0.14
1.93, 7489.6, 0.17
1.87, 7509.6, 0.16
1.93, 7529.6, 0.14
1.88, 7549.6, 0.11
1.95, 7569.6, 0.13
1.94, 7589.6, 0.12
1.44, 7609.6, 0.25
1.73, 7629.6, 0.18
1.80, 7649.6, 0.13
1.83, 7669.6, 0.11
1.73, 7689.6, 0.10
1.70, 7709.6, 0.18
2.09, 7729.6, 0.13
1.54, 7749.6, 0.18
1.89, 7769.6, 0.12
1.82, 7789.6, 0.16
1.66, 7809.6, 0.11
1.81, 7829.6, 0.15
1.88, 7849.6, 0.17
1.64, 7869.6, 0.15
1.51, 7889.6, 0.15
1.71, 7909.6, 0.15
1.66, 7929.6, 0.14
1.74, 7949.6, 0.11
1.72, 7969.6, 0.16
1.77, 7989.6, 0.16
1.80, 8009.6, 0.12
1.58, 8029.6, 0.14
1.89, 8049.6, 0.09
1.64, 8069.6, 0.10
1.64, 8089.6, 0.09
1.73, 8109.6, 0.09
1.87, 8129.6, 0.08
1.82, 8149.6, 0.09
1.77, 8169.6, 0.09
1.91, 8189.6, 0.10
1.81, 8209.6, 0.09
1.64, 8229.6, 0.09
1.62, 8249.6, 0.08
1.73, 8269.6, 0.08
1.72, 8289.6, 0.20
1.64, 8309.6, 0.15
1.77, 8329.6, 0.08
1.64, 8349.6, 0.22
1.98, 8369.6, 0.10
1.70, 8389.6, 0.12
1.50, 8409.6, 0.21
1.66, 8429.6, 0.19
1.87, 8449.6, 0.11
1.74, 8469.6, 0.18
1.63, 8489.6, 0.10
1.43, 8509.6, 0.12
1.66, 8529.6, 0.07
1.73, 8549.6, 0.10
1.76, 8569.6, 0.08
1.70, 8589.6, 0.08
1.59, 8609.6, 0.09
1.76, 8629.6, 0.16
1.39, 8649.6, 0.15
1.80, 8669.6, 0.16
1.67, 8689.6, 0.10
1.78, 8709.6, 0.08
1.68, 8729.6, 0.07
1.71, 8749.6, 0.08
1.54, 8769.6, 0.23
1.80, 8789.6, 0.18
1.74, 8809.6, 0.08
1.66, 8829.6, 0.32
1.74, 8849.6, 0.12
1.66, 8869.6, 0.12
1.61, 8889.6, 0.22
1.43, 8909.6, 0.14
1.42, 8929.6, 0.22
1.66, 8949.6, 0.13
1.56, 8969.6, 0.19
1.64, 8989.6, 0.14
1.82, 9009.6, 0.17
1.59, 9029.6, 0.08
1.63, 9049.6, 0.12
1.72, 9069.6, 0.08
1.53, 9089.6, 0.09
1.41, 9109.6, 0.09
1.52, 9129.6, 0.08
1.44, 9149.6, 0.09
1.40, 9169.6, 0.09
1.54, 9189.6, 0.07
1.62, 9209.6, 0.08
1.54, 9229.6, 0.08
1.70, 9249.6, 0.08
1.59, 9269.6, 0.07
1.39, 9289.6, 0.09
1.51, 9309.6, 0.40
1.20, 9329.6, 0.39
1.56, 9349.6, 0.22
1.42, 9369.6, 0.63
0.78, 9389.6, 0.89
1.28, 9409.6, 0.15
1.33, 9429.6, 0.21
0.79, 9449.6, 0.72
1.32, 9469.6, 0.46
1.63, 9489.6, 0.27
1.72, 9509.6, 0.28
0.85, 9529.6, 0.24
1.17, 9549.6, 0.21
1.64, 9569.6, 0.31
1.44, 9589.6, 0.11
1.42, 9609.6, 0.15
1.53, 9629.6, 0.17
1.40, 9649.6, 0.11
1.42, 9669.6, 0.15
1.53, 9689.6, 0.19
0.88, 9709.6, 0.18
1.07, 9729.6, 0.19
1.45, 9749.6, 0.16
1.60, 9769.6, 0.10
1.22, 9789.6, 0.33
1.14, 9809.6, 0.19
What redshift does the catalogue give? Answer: 0.07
